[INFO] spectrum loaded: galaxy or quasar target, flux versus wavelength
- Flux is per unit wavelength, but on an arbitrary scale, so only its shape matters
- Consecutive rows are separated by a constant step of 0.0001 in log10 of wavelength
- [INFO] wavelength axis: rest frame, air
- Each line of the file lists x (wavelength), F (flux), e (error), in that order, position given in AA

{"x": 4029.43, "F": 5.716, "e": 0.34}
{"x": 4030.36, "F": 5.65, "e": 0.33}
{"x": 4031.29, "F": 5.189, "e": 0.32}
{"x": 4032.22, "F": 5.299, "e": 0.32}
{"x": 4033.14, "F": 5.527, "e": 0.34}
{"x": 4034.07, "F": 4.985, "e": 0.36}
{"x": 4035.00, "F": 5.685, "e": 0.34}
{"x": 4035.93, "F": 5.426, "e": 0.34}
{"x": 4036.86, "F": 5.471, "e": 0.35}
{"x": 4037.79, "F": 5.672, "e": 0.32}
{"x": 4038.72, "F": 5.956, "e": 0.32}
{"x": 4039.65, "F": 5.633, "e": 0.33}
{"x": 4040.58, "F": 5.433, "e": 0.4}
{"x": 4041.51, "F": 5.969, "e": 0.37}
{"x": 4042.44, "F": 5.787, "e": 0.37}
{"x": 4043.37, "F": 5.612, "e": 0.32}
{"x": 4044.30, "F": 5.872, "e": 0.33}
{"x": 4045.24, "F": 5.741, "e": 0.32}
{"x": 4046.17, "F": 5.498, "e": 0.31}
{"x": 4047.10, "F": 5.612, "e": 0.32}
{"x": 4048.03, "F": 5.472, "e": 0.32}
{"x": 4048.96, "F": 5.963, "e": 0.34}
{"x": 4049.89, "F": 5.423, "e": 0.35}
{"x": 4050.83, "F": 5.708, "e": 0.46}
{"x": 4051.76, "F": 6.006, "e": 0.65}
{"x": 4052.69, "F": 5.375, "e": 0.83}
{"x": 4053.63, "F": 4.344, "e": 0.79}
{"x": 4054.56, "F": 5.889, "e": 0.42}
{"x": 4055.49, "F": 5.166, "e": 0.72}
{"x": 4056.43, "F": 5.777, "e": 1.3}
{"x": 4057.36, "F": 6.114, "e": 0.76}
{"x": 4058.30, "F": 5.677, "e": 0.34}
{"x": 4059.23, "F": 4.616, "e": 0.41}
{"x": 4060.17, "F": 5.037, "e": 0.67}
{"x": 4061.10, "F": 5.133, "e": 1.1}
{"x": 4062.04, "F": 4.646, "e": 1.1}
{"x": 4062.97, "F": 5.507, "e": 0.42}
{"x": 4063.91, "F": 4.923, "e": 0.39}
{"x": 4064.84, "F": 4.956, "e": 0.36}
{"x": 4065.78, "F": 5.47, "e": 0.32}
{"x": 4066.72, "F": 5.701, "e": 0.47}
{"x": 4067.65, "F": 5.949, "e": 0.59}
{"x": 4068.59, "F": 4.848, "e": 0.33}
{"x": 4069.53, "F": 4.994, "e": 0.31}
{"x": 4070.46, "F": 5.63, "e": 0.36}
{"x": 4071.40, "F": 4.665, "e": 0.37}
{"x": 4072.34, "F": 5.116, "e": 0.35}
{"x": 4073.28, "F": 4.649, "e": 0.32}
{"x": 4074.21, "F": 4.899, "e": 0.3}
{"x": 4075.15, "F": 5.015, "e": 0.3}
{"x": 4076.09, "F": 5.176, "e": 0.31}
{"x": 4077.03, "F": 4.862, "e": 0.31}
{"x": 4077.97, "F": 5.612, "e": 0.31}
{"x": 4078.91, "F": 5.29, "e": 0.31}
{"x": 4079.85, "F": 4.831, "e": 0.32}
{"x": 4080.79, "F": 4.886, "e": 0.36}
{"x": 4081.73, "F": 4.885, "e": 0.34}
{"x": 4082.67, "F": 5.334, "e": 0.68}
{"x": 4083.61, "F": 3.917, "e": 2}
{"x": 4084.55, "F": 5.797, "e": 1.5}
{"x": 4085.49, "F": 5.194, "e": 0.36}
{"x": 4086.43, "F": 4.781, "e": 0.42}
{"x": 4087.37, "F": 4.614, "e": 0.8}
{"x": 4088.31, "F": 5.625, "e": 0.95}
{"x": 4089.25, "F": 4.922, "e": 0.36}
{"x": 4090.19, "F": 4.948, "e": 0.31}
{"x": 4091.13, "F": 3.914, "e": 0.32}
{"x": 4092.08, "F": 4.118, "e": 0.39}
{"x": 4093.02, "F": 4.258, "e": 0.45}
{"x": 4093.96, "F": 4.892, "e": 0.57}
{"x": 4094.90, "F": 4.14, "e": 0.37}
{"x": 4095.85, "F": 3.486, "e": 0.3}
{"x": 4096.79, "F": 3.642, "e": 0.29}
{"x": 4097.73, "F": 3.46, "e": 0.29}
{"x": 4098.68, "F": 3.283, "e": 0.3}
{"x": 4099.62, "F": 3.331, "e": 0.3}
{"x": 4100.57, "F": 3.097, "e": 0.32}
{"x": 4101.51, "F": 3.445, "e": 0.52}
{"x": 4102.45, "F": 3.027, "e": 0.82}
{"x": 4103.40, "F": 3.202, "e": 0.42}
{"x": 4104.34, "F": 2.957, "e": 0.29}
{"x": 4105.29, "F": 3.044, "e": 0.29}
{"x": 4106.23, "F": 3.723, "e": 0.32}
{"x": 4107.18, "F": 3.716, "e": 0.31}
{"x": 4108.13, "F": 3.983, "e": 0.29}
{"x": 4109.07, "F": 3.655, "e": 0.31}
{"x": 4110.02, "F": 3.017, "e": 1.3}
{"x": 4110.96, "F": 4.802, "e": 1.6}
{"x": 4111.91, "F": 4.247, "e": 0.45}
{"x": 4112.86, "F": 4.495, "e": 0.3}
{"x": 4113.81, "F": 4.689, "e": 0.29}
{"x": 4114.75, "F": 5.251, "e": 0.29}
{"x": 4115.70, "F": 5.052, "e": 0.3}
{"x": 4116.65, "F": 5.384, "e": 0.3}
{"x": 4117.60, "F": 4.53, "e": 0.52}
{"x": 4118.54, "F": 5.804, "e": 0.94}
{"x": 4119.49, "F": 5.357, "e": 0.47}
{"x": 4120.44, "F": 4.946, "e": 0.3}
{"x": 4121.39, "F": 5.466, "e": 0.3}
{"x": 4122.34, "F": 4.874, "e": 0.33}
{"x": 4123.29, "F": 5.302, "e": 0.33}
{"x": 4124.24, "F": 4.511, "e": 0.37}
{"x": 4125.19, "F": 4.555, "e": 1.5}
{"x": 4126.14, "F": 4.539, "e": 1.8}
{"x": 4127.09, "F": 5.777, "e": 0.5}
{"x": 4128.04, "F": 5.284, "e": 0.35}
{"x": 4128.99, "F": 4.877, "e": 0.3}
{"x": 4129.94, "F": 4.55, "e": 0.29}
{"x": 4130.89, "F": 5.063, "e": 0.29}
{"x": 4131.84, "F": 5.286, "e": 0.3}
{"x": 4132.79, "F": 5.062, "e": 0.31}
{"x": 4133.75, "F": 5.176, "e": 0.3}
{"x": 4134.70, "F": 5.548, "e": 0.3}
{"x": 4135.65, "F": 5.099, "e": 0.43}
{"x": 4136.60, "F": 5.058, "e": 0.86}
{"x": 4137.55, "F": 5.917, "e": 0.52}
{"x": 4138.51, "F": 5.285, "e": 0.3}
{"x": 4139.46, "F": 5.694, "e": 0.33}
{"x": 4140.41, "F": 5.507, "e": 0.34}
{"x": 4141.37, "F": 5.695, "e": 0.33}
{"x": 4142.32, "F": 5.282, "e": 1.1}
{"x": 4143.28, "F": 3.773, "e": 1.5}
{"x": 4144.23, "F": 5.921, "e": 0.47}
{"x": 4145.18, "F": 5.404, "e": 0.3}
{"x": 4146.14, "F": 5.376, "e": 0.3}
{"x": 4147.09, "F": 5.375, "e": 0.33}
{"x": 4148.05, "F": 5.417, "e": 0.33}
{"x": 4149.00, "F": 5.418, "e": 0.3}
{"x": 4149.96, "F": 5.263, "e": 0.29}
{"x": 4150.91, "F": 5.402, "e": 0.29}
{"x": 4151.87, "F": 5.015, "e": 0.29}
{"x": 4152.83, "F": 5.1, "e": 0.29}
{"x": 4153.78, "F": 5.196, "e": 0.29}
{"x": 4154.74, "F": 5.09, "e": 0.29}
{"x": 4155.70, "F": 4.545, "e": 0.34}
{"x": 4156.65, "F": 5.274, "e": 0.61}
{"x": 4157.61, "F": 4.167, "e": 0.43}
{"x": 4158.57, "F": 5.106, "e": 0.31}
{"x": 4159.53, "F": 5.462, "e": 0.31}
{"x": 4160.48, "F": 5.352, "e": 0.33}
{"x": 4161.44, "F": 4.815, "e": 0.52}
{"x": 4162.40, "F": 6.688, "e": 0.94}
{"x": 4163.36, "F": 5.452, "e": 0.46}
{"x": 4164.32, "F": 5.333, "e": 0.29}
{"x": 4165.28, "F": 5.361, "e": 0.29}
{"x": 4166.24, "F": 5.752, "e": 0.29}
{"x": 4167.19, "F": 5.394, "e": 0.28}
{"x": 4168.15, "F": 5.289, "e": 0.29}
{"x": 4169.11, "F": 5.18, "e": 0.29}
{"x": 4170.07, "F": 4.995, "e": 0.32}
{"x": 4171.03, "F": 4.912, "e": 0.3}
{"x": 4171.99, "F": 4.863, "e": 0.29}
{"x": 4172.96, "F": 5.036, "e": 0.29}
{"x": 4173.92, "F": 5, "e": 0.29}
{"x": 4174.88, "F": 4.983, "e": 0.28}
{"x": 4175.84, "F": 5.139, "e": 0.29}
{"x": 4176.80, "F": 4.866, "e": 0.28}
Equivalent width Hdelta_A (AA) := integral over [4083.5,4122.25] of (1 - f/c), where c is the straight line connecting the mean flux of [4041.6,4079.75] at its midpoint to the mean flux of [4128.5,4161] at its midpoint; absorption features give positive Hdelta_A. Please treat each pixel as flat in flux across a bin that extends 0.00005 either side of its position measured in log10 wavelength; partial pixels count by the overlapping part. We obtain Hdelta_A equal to 7.26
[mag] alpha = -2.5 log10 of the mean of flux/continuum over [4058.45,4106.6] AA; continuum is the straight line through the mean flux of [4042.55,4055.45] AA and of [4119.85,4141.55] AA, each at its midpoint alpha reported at 0.18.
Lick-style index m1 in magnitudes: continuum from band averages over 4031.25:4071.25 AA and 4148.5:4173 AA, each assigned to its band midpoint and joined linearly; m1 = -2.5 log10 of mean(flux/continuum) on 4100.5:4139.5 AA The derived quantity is 0.15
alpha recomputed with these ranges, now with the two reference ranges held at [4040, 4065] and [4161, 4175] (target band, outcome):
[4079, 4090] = 0.09 mag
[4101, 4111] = 0.48 mag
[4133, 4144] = 0.01 mag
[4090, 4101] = 0.36 mag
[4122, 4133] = 0.08 mag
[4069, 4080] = 0.07 mag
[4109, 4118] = 0.18 mag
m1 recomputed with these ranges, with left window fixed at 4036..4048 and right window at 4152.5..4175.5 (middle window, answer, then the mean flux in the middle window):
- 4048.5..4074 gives 0.06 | 5.3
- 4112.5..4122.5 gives 0.06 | 5.09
